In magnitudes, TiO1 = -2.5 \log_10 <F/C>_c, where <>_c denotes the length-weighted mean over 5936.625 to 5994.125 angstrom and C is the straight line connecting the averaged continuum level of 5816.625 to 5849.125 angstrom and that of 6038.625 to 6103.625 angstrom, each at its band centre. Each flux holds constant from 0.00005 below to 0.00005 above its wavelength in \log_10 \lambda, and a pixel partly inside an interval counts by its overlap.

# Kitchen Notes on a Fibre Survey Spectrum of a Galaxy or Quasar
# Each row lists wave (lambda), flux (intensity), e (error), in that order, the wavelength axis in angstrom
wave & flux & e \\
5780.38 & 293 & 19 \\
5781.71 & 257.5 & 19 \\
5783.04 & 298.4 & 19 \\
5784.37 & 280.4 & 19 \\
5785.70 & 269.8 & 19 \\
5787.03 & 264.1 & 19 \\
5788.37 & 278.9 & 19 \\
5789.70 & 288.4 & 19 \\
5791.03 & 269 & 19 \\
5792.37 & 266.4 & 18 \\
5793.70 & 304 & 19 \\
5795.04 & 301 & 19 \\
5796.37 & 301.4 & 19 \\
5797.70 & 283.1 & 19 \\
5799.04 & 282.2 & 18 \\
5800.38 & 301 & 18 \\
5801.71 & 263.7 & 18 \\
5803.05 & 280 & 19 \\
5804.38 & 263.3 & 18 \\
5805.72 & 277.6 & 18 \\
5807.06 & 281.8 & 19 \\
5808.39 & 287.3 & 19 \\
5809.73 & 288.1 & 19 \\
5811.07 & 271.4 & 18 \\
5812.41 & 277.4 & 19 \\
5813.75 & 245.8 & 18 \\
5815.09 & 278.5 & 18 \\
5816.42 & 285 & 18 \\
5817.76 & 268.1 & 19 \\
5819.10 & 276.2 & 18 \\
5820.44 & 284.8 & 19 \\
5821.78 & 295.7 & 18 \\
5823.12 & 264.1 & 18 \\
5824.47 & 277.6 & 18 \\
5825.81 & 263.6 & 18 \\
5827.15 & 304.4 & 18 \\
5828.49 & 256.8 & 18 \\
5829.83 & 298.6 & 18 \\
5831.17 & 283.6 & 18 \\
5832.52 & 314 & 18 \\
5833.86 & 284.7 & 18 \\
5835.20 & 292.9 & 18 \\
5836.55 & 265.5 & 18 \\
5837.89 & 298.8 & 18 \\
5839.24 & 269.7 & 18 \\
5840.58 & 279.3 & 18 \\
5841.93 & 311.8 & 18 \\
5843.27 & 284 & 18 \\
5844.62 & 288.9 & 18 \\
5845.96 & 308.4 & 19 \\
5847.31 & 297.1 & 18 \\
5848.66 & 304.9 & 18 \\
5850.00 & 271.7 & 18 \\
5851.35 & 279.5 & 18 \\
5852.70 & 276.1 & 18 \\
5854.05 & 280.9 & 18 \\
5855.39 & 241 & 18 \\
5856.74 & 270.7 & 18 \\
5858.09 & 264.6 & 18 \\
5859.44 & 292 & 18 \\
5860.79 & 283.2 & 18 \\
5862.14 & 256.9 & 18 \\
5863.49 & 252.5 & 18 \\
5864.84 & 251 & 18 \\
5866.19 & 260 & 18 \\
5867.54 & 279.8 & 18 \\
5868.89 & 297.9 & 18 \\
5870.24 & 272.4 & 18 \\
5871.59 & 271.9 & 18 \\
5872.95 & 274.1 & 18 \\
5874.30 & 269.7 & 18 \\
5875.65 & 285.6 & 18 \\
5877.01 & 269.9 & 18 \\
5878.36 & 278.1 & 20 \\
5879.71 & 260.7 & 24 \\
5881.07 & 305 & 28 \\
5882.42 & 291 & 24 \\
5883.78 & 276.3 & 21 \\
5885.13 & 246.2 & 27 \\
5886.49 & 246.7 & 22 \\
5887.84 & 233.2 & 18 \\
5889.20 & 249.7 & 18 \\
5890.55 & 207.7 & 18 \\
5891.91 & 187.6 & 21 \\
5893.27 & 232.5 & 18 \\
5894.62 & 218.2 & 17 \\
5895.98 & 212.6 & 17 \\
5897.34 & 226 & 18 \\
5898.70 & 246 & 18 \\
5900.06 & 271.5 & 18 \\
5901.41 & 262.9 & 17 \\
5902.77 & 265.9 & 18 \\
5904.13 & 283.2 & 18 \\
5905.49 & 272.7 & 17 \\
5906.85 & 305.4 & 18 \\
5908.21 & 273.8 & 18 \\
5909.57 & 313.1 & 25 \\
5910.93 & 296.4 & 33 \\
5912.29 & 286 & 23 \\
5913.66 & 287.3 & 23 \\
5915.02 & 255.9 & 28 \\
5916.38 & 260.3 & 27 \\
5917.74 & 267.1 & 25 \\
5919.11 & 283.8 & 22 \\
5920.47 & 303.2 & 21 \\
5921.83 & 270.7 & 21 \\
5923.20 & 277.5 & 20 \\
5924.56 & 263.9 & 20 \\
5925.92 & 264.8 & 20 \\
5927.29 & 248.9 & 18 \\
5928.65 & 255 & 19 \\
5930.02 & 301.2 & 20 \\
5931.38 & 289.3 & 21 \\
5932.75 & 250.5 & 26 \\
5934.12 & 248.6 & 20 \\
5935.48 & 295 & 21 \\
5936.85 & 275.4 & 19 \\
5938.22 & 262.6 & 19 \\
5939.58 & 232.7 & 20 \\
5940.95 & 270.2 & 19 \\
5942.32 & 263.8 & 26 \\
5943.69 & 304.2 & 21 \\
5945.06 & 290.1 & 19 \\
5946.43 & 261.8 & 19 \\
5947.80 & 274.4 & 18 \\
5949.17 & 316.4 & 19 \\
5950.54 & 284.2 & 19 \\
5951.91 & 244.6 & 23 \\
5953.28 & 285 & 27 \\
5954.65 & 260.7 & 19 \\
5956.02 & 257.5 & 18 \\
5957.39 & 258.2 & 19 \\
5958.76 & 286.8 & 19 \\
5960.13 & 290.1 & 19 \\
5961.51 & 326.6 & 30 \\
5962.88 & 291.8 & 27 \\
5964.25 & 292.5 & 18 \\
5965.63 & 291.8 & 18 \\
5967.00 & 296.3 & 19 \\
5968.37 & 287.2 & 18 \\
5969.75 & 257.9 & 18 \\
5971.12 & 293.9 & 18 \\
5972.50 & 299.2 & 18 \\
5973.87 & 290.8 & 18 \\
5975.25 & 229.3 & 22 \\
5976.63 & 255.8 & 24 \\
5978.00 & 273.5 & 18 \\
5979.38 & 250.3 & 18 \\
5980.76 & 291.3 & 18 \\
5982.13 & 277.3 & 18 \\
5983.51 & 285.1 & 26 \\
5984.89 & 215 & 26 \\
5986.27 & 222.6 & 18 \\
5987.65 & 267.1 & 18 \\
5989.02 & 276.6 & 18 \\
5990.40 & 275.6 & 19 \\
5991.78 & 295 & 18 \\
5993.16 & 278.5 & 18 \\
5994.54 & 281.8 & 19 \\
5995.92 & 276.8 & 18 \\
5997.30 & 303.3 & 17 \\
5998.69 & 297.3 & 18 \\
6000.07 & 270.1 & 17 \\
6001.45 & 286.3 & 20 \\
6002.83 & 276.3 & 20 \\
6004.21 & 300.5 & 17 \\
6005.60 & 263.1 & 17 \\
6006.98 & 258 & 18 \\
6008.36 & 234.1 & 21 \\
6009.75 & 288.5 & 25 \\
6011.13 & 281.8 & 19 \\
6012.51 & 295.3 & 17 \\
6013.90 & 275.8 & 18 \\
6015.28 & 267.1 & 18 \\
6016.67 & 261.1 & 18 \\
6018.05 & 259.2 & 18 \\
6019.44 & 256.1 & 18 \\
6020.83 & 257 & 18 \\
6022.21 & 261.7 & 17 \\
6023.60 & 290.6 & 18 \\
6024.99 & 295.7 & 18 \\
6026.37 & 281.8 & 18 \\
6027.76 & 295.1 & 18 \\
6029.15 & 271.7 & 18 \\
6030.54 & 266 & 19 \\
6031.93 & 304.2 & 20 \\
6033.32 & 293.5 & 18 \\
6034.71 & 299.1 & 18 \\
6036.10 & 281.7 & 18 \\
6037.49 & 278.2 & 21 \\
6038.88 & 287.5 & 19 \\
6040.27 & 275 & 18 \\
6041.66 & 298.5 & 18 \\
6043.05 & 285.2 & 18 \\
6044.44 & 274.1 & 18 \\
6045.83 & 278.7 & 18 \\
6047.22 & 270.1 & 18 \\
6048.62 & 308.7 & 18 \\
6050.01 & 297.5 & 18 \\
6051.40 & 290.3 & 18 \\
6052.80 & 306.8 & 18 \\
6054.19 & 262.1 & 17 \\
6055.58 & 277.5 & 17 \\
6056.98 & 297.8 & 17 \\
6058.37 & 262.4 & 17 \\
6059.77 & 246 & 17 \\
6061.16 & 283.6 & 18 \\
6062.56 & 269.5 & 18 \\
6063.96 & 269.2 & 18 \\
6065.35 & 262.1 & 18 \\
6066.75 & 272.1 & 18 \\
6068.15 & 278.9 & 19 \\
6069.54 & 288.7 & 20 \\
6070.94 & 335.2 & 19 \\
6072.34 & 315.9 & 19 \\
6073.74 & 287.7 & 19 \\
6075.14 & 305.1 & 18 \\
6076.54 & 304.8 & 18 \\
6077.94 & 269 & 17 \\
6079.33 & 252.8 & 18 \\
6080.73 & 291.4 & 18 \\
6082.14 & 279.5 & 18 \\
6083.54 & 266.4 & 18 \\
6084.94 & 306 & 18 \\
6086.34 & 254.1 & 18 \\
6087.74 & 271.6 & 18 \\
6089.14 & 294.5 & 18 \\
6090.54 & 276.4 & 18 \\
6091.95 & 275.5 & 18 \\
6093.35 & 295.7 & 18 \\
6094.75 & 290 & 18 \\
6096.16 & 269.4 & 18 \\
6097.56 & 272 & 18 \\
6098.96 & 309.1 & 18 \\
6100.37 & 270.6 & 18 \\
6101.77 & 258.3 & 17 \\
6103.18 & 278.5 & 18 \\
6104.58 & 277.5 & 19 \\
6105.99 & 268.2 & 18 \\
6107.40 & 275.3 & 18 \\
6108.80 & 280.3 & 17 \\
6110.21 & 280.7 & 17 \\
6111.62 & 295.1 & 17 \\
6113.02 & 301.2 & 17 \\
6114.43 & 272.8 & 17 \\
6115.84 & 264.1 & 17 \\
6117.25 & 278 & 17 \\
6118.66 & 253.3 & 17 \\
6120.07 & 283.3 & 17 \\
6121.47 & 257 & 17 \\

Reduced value 0.04 mag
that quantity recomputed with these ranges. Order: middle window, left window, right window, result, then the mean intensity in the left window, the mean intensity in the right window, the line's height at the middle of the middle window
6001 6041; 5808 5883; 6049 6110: 0.01 mag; 279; 281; 281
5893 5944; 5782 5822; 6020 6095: 0.05 mag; 280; 283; 281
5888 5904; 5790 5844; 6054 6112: 0.19 mag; 282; 280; 282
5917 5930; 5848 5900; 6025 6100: -0.02 mag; 261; 284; 267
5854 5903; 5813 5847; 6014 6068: 0.09 mag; 283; 279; 282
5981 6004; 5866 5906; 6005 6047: -0.01 mag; 258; 277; 273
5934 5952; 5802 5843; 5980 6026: 0.00 mag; 281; 273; 276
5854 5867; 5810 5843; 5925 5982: 0.06 mag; 281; 276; 280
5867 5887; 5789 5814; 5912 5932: 0.01 mag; 281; 274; 277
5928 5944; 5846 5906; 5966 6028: 0.00 mag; 264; 274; 269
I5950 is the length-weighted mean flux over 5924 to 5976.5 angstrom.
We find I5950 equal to 276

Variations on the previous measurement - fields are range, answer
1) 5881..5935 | 263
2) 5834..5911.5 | 270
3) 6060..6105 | 282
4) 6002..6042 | 278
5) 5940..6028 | 276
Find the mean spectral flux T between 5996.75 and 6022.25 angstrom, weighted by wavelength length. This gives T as 273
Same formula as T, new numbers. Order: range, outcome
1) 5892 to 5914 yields 263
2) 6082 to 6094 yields 280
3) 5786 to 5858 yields 282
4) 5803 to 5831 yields 278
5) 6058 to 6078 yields 284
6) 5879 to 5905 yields 249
